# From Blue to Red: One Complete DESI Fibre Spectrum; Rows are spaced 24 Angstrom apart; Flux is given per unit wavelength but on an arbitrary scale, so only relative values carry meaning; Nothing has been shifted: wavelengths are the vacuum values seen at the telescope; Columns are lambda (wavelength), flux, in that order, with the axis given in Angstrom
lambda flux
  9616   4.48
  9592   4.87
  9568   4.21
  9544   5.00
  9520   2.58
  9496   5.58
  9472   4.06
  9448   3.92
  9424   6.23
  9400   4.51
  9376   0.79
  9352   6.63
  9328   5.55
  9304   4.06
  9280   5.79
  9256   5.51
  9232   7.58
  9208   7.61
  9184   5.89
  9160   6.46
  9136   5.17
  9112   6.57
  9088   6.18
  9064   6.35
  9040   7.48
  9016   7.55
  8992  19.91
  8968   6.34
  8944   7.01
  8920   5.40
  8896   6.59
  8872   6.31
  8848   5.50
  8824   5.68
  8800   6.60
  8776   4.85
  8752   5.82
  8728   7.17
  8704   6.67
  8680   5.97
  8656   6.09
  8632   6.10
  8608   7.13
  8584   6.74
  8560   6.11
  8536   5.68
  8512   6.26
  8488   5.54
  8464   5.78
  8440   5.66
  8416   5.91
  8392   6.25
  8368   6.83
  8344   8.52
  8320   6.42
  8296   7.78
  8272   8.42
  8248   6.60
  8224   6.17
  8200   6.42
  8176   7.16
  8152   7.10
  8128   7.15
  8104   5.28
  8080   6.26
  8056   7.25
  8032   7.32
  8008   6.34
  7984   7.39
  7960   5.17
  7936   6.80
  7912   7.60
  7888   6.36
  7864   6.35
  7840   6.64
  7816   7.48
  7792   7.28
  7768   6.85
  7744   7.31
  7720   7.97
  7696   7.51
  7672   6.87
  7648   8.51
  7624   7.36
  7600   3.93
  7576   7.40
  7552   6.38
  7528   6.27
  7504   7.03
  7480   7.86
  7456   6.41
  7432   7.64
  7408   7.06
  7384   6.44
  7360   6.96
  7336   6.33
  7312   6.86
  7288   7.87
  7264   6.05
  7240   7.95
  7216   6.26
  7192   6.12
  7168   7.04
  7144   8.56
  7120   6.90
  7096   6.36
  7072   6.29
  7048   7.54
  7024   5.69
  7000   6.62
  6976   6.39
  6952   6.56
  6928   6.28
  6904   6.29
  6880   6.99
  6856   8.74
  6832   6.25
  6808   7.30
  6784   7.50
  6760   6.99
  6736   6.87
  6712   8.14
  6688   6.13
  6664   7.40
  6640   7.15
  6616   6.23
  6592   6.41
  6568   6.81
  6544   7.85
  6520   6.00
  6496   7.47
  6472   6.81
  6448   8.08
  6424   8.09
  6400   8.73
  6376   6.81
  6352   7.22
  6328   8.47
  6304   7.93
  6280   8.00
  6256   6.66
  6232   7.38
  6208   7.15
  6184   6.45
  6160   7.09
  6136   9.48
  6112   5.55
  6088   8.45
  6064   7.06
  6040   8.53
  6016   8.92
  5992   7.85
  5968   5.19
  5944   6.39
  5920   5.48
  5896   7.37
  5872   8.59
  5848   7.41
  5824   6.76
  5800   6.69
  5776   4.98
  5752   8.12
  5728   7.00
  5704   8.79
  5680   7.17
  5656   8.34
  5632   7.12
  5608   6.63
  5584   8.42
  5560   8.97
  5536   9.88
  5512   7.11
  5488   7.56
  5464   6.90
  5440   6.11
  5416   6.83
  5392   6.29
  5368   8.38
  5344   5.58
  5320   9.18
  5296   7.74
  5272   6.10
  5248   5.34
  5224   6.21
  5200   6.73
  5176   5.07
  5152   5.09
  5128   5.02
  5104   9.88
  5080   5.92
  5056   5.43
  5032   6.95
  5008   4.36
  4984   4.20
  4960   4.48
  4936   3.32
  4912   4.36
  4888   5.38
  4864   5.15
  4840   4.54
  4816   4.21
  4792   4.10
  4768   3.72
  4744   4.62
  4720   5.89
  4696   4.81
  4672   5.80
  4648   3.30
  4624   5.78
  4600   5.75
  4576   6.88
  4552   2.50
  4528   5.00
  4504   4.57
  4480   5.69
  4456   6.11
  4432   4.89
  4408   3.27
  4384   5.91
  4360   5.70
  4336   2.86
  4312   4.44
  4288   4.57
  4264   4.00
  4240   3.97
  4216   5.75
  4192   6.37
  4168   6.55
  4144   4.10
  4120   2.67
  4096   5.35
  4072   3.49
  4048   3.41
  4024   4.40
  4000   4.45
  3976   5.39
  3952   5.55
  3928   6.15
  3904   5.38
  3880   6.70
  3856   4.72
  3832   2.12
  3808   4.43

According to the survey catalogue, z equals 0.37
